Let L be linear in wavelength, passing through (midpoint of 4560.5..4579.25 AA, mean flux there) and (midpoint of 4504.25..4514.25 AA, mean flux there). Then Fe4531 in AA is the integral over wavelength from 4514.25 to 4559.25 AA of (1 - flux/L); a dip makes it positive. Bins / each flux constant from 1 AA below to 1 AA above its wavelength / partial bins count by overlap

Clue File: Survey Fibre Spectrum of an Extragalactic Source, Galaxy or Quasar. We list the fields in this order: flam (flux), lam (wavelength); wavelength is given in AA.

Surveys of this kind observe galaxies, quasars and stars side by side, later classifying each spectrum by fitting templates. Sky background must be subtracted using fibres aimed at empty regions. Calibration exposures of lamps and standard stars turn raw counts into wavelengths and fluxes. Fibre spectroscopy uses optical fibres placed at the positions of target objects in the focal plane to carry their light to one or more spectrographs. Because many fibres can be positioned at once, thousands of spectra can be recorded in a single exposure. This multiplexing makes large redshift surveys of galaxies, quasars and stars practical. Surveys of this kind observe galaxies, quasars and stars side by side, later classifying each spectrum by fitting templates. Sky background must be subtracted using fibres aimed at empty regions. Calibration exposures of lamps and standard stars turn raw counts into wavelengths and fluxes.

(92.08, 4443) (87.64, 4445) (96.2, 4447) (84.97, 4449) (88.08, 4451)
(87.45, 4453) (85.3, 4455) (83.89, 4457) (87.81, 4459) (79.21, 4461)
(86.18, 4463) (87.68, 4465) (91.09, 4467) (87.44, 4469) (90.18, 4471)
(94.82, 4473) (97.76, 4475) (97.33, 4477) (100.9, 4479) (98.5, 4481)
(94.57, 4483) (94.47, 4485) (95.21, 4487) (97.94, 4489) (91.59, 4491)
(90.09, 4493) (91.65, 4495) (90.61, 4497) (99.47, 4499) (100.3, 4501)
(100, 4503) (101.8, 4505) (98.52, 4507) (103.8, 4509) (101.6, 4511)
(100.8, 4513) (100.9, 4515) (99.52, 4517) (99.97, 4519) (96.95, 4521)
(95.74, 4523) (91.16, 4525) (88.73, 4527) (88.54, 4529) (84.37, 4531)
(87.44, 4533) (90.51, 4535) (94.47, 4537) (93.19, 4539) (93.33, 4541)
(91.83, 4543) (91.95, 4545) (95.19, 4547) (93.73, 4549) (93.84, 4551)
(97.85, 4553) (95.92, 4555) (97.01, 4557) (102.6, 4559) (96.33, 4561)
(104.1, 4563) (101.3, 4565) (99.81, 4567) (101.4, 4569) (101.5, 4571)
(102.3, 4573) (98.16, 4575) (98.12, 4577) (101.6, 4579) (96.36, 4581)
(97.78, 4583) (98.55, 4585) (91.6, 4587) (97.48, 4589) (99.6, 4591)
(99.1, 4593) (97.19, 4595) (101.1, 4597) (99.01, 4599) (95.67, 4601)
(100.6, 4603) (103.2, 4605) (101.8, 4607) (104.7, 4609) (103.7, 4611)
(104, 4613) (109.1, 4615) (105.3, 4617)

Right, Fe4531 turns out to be 3.1 AA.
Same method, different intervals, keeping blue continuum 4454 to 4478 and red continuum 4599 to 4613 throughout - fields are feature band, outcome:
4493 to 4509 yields -0.90 AA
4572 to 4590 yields 0.25 AA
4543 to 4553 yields 0.26 AA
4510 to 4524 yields -0.86 AA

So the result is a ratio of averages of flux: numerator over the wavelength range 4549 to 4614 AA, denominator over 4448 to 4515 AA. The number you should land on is 1.1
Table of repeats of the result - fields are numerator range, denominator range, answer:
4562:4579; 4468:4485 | 1.06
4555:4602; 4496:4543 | 1.03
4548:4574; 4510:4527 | 1.01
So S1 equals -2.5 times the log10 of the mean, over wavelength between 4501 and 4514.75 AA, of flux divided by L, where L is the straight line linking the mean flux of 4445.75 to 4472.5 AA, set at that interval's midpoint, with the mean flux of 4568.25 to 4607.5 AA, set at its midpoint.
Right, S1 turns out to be -0.10 mag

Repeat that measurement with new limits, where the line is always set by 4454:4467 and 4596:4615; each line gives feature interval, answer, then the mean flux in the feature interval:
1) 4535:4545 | 0.020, 92.8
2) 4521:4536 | 0.038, 90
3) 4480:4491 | -0.087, 95.7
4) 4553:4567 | -0.030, 99.4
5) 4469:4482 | -0.103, 95.9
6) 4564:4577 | -0.028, 101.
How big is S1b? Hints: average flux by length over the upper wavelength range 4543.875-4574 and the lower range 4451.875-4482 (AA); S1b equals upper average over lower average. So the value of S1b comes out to 1.09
